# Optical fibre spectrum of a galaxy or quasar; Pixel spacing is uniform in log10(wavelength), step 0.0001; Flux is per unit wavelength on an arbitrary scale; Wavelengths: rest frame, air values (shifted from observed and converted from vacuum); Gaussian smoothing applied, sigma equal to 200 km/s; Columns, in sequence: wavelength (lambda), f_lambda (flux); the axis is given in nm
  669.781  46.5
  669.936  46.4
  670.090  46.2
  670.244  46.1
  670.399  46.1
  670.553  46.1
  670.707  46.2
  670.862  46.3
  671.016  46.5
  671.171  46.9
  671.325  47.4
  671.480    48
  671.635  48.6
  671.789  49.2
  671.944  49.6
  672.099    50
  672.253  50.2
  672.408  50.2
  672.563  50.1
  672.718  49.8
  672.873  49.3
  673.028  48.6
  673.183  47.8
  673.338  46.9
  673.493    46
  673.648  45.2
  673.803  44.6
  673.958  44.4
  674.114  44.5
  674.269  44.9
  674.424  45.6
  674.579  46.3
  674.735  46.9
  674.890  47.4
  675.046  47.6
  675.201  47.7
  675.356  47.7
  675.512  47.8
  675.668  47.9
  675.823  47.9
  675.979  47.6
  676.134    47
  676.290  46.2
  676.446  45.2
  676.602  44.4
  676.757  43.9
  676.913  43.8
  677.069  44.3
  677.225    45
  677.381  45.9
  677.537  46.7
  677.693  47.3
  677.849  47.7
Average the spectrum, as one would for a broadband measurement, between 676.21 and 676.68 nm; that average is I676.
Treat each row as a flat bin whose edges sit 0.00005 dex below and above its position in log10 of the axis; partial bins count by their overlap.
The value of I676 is 45.3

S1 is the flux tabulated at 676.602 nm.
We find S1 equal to 44.4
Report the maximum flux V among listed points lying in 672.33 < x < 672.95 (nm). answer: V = 50.2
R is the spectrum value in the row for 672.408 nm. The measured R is 50.2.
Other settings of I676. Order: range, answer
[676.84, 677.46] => 44.7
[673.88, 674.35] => 44.6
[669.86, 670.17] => 46.4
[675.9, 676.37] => 46.9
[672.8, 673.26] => 48.6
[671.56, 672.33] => 49.6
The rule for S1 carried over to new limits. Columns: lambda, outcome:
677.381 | 45.9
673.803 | 44.6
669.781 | 46.5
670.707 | 46.2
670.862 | 46.3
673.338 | 46.9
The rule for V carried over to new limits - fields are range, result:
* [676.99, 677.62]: 46.7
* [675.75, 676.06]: 47.9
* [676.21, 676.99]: 46.2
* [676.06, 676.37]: 47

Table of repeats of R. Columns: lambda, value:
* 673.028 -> 48.6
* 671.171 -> 46.9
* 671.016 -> 46.5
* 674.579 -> 46.3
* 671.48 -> 48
